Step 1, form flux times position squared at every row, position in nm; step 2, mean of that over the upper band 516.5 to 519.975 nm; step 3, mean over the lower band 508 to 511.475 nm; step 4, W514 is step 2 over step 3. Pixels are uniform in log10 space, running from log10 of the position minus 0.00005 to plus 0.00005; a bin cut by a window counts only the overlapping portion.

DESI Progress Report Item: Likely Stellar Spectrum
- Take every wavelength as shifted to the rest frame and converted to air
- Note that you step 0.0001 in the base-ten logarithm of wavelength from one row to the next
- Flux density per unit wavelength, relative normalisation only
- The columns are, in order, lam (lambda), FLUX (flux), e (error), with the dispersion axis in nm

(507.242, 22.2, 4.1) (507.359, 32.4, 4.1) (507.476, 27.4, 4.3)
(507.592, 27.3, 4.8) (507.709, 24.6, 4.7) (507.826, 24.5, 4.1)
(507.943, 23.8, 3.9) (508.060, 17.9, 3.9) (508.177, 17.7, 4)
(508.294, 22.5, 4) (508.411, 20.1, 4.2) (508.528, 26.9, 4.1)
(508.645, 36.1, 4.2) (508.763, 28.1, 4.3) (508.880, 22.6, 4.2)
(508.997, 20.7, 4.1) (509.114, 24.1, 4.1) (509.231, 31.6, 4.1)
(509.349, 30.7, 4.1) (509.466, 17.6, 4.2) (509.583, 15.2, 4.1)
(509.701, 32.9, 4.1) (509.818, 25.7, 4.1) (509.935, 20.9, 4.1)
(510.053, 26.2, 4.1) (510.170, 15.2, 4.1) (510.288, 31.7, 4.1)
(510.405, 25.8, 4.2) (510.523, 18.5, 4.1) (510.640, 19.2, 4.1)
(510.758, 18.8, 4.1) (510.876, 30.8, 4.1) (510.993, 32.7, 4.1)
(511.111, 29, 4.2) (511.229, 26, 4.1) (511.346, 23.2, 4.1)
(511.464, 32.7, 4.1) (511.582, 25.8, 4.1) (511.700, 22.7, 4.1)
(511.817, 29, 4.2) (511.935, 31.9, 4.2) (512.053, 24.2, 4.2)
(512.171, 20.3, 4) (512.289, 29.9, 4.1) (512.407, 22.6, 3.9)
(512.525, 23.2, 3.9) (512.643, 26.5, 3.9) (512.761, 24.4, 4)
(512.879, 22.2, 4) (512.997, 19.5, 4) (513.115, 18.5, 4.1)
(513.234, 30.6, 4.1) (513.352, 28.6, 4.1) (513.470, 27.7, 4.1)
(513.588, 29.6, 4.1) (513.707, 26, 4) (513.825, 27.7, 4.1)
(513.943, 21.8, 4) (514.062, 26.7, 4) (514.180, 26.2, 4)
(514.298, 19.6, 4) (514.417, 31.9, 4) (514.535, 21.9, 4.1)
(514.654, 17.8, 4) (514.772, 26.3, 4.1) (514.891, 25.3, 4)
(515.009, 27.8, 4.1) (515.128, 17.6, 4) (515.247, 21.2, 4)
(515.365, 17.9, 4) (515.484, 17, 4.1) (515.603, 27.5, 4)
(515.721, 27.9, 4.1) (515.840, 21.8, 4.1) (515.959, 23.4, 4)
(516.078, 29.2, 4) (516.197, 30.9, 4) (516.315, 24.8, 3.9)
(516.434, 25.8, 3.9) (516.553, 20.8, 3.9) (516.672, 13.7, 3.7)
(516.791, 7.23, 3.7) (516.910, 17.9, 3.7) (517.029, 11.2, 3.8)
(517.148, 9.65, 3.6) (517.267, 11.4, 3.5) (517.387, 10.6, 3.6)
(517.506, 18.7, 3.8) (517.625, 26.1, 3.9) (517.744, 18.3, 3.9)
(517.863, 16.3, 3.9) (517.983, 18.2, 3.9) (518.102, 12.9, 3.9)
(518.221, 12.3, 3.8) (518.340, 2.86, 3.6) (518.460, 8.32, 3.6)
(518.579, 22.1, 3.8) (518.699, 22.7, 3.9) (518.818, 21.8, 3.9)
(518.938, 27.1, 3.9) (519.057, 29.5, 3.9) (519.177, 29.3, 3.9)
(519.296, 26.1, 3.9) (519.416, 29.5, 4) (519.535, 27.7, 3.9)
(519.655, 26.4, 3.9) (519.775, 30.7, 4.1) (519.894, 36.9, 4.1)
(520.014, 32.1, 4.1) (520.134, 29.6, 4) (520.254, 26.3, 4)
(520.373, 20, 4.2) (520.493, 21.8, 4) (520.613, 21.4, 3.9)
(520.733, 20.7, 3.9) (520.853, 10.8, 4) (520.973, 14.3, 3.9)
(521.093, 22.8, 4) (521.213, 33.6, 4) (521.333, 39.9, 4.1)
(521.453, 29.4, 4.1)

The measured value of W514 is 0.82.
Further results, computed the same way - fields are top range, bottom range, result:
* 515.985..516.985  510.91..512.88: 0.82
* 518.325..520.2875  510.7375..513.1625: 1.04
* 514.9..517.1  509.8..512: 0.85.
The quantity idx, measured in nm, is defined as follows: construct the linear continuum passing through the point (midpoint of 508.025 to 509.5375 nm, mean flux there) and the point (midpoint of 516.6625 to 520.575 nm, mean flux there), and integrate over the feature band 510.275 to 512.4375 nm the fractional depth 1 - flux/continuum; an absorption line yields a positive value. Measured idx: -0.24 nm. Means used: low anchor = 24.4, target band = 26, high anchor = 20.6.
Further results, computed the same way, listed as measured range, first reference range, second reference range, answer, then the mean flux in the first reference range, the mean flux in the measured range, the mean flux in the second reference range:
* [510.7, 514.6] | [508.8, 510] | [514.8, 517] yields -0.45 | 24.3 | 25.8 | 22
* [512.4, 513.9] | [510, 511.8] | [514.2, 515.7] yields -0.08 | 25.3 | 25.2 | 22.9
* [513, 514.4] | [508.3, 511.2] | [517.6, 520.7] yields -0.09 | 25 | 25.7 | 22.9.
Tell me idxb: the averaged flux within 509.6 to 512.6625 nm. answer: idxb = 25.4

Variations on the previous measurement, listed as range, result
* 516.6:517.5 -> 12.2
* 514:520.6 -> 21.9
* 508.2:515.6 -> 24.7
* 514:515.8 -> 23.5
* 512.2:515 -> 25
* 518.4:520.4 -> 26.4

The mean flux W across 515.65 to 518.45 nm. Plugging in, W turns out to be 17.8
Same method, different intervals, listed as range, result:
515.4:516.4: 25.1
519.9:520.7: 25.8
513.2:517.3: 22.7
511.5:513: 25.1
